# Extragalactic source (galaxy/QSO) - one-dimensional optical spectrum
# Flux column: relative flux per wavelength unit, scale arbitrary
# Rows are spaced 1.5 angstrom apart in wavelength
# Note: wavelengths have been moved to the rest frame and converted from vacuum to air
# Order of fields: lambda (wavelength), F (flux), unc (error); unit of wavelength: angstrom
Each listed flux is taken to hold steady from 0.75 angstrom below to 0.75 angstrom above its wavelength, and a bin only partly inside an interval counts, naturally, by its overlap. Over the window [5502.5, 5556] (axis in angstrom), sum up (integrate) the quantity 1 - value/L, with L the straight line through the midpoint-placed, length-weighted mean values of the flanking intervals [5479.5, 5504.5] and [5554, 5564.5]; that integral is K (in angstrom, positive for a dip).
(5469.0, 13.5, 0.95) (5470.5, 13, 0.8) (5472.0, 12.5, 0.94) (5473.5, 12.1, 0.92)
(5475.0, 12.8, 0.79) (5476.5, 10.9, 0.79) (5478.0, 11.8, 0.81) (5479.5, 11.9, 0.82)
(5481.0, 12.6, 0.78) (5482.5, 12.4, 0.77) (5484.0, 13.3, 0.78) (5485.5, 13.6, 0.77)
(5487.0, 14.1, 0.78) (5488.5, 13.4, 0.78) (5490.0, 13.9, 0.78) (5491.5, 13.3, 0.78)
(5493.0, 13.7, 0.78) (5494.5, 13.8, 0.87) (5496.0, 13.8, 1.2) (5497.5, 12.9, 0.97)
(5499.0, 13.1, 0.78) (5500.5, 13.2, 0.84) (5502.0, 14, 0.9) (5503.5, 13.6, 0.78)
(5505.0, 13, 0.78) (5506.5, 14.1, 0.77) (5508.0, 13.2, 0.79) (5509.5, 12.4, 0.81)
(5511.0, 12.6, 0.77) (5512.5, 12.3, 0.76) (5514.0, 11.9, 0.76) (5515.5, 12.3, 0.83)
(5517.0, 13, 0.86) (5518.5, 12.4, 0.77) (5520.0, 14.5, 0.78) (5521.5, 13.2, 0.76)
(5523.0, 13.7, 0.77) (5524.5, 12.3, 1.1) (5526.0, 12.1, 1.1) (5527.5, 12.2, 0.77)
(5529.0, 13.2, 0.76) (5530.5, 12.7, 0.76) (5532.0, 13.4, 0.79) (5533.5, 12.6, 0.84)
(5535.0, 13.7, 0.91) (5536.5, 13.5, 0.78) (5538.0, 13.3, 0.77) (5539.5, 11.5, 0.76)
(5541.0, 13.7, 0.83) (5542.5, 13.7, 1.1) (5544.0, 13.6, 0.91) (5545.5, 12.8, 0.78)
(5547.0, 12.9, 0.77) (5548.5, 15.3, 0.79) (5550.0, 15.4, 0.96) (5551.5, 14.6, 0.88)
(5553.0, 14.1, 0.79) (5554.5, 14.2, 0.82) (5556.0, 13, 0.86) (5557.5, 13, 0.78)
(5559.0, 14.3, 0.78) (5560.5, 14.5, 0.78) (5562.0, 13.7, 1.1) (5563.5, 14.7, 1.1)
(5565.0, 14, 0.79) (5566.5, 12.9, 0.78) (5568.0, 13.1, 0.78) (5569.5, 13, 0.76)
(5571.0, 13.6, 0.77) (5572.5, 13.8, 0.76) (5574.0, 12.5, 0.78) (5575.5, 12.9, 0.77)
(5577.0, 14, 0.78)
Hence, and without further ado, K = 1.7 angstrom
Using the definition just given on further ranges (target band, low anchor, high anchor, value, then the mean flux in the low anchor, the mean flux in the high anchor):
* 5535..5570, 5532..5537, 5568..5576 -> -1.2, 13.3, 13.2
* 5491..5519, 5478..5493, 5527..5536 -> 0.0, 13.1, 13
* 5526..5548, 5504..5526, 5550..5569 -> 0.6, 12.9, 13.9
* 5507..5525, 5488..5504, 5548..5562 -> 1.2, 13.5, 14.2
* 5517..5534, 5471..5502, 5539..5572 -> 0.6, 13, 13.7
